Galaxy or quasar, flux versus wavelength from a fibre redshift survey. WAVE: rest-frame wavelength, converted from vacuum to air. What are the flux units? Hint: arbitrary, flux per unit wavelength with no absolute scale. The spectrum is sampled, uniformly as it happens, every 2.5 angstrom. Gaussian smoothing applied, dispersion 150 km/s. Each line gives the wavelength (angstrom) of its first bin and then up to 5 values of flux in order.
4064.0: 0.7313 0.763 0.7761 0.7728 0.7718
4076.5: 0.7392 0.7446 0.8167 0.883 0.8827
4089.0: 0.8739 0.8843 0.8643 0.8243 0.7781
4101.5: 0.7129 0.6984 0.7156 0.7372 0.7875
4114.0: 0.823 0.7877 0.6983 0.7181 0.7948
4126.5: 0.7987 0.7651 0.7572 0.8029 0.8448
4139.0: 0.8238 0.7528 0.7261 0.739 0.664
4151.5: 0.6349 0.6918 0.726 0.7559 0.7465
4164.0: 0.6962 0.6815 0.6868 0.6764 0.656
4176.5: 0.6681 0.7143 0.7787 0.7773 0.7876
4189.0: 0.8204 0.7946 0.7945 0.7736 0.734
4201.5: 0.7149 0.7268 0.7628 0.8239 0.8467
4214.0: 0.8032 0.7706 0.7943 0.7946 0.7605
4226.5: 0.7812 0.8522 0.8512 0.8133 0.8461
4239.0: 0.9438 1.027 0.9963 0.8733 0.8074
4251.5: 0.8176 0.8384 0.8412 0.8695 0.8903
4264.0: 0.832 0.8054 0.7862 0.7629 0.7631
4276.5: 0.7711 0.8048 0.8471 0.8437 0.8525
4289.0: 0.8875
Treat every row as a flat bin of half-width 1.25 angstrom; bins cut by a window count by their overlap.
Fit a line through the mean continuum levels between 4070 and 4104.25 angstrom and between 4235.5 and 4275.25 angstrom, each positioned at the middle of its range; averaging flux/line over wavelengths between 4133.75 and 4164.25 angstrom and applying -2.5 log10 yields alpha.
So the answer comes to 0.120 mag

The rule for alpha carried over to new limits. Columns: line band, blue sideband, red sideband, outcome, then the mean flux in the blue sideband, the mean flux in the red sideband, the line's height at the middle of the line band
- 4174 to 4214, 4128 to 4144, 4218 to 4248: 0.090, 0.786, 0.861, 0.831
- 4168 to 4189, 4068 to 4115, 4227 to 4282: 0.137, 0.794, 0.846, 0.822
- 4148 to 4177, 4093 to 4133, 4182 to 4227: 0.123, 0.766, 0.781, 0.774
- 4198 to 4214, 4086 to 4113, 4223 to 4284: 0.075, 0.794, 0.841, 0.827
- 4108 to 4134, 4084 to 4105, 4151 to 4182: 0.010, 0.82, 0.701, 0.776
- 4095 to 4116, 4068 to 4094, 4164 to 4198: 0.050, 0.817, 0.738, 0.798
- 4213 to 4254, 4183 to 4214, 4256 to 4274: -0.057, 0.781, 0.822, 0.802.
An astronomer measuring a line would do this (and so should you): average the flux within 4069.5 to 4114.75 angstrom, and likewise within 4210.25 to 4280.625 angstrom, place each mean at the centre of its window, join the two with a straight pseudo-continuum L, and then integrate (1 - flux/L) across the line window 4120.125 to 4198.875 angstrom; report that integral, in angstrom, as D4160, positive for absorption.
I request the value 6.63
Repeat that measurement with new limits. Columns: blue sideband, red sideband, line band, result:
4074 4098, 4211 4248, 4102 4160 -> 6.08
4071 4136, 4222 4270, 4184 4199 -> 0.73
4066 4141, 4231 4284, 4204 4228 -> 1.18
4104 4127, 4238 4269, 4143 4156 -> 1.55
